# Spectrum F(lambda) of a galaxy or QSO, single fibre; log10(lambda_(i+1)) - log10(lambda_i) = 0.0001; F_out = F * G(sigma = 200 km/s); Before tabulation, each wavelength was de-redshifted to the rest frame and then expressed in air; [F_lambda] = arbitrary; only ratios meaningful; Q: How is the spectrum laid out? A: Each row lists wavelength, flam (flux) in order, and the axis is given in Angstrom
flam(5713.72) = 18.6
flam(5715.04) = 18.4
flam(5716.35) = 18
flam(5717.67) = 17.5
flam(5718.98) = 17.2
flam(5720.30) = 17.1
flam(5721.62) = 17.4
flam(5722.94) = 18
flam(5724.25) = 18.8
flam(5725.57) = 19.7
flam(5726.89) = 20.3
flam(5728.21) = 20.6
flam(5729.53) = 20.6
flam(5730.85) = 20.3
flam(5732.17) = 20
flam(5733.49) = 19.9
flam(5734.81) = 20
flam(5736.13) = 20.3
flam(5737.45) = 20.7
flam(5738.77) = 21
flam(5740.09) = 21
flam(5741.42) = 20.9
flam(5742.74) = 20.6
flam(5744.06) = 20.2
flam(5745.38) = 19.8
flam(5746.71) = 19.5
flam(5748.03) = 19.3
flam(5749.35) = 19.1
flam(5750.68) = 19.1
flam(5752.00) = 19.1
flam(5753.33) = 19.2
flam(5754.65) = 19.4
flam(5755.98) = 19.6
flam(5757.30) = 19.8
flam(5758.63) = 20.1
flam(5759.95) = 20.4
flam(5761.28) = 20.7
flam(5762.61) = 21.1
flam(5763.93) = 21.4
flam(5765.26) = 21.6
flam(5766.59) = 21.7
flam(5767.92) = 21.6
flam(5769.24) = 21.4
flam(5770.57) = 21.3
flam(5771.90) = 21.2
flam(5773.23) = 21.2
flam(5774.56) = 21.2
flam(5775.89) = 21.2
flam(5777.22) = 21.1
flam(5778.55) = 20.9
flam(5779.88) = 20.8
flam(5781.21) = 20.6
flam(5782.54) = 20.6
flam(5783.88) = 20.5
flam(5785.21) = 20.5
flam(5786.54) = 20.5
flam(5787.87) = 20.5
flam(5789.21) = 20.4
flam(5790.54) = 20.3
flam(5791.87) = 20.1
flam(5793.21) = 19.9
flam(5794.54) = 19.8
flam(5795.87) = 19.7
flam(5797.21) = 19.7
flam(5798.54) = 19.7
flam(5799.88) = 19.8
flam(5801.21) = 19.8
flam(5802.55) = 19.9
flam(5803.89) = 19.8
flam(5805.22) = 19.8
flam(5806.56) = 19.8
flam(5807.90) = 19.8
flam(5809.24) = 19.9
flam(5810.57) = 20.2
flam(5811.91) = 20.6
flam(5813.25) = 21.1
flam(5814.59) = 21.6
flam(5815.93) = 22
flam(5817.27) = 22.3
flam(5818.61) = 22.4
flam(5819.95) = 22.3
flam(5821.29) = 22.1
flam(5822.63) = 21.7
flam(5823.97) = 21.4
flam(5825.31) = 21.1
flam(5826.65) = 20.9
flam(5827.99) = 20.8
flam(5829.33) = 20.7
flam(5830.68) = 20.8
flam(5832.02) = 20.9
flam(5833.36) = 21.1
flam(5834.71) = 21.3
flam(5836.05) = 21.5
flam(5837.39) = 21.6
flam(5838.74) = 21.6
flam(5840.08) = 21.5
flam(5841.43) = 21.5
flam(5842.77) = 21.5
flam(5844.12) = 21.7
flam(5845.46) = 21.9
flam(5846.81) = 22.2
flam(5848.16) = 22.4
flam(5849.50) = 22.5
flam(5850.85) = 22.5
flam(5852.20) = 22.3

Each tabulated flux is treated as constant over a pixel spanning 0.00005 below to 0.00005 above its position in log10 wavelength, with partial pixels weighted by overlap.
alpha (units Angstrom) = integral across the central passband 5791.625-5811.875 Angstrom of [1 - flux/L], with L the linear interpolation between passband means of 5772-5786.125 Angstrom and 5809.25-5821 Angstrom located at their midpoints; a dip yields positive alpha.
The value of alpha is 1.3 Angstrom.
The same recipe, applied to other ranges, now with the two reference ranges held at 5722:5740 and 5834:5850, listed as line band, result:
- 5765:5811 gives 0.9 Angstrom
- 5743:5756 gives 0.5 Angstrom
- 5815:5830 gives -0.1 Angstrom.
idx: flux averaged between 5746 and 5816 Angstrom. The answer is 20.4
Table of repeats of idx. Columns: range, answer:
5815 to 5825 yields 22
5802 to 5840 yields 21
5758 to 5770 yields 21.1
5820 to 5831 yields 21.3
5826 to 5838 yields 21.1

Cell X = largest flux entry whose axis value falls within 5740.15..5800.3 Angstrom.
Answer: 21.7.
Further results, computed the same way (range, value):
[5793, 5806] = 19.9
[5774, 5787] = 21.2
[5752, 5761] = 20.4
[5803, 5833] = 22.4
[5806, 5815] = 21.6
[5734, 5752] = 21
